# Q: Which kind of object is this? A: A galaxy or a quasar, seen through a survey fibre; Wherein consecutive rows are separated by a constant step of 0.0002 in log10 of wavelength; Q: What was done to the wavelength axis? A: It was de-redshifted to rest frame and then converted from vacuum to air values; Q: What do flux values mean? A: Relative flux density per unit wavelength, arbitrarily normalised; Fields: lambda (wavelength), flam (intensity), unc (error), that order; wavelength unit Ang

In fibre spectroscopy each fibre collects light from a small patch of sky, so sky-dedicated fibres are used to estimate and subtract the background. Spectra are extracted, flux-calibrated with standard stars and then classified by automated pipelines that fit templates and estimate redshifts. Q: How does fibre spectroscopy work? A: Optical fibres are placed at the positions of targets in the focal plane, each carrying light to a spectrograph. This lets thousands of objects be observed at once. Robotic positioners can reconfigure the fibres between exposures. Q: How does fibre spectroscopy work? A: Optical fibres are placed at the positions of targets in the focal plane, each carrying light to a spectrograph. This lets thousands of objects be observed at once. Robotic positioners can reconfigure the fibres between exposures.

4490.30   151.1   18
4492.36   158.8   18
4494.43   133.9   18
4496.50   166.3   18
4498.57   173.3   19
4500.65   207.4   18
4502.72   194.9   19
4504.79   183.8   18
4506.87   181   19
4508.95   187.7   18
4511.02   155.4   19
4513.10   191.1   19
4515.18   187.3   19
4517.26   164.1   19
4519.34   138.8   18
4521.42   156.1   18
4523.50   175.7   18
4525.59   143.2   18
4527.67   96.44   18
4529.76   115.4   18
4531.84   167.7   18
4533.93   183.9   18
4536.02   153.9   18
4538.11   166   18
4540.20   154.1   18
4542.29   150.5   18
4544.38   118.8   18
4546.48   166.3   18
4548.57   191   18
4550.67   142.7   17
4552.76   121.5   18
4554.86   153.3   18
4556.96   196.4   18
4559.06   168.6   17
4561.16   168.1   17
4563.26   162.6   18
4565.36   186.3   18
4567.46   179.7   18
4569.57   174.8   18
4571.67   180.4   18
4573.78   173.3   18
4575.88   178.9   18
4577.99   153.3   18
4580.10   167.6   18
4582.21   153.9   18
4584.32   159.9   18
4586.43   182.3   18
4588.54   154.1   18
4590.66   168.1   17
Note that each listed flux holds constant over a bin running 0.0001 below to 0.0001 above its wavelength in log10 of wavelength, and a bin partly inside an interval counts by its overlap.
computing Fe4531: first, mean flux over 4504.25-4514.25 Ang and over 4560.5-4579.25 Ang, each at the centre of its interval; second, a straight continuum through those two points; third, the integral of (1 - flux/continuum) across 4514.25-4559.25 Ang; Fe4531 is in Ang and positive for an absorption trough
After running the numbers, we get 5.6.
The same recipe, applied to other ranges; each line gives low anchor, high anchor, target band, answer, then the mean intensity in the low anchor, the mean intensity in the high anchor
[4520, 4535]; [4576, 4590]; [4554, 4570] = -1.7 Ang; 148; 163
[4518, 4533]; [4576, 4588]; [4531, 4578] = -3.5 Ang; 143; 164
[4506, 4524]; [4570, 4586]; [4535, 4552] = 1.5 Ang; 171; 168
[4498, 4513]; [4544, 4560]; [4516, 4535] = 2.6 Ang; 184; 159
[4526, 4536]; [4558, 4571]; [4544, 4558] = 0.3 Ang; 142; 174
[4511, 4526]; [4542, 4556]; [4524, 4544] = 1.2 Ang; 165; 149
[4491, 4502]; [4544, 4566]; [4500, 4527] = -1.0 Ang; 168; 162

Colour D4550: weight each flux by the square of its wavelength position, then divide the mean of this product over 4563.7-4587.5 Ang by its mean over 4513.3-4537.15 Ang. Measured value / 1.14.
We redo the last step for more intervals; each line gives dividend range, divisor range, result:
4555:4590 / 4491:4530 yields 1.07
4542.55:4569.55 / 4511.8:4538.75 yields 1.05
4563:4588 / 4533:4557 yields 1.11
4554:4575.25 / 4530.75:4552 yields 1.11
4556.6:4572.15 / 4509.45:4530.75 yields 1.17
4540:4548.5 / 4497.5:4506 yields 0.82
